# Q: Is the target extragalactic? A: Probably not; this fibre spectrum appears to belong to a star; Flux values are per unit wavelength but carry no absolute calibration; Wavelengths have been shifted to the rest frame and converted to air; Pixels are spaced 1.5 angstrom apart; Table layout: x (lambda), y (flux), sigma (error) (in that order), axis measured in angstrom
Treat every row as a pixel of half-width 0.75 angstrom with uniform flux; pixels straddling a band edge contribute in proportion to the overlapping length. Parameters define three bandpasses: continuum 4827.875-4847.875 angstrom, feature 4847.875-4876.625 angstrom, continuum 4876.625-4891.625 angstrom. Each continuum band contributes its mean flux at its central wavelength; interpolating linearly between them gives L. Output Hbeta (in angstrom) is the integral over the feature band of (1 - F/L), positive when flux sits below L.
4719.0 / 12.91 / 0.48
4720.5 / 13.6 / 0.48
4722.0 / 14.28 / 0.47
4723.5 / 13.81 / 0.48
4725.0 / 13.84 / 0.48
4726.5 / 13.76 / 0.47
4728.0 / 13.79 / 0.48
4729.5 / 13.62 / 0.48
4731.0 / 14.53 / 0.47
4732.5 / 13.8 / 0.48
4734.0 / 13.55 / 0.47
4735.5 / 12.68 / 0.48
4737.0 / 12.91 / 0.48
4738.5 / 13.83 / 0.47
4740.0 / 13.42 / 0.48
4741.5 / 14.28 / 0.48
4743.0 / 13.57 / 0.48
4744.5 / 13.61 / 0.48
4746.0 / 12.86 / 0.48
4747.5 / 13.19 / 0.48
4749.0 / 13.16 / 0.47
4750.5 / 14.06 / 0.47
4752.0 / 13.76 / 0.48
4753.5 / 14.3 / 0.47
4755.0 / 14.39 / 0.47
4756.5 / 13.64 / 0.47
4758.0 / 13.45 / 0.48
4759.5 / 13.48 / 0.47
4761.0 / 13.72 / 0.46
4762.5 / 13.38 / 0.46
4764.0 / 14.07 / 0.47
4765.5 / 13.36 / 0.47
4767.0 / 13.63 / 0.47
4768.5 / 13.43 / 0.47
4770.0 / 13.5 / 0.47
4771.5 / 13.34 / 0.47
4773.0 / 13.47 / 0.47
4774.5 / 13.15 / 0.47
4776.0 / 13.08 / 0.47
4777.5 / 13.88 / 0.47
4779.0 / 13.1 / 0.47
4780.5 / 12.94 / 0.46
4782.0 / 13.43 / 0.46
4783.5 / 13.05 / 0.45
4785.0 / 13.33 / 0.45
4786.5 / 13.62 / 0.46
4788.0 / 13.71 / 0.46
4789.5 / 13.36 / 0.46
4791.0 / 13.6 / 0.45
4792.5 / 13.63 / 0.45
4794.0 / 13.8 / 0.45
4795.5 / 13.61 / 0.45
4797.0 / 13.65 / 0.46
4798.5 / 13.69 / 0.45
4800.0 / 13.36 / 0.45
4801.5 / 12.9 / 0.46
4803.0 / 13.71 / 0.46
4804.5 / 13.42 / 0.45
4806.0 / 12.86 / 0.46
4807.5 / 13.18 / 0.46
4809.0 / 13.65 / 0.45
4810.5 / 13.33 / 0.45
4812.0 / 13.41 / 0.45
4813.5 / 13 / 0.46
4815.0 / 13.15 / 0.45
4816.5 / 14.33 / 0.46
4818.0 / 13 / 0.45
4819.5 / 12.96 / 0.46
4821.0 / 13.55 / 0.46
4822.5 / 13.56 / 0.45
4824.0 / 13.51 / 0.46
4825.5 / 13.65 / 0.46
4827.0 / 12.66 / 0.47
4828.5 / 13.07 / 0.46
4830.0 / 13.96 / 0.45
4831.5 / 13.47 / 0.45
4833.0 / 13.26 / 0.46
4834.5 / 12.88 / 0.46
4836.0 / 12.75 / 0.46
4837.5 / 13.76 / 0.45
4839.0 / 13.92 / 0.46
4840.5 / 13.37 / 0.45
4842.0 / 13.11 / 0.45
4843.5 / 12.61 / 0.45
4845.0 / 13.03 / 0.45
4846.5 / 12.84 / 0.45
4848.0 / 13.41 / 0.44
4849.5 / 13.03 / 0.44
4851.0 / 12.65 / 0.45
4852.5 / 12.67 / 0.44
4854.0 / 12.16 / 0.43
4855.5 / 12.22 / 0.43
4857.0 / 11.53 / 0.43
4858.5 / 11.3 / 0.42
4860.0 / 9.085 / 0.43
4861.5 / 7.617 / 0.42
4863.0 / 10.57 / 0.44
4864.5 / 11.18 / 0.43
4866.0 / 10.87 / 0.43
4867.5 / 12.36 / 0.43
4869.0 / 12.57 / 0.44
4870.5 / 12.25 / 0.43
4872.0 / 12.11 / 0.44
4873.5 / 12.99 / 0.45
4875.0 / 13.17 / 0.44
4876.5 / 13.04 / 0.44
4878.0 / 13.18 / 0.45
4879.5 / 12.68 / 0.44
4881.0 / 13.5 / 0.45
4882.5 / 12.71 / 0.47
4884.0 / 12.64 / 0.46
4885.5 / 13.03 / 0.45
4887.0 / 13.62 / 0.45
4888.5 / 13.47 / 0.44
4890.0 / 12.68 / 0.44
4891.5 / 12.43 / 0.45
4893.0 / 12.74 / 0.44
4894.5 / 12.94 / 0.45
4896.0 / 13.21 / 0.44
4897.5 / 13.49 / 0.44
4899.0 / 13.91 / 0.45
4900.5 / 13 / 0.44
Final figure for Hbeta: 2.9 angstrom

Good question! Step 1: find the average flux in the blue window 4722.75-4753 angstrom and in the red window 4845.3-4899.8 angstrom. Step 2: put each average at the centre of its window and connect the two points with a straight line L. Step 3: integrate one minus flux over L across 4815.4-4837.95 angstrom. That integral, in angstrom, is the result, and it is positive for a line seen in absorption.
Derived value -0.96 angstrom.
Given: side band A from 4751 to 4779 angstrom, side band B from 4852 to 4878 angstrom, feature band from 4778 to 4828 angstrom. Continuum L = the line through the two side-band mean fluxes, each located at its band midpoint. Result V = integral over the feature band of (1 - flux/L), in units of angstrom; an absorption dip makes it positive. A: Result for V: -2.0 angstrom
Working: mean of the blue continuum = 13.6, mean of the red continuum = 11.7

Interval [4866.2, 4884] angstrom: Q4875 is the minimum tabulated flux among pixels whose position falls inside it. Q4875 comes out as 12.11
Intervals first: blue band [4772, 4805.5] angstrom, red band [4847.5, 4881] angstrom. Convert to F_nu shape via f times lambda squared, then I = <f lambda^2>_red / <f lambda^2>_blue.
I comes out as 0.9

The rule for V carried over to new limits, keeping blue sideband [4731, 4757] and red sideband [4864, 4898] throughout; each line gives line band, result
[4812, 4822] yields -0.1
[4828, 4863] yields 1.4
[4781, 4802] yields -0.3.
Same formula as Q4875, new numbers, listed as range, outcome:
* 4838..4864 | 7.617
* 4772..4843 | 12.66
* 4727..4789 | 12.68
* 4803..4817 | 12.86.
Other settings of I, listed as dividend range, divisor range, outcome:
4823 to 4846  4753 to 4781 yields 1.01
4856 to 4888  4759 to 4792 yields 0.93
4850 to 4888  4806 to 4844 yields 0.92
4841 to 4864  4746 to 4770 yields 0.90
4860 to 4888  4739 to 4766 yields 0.94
